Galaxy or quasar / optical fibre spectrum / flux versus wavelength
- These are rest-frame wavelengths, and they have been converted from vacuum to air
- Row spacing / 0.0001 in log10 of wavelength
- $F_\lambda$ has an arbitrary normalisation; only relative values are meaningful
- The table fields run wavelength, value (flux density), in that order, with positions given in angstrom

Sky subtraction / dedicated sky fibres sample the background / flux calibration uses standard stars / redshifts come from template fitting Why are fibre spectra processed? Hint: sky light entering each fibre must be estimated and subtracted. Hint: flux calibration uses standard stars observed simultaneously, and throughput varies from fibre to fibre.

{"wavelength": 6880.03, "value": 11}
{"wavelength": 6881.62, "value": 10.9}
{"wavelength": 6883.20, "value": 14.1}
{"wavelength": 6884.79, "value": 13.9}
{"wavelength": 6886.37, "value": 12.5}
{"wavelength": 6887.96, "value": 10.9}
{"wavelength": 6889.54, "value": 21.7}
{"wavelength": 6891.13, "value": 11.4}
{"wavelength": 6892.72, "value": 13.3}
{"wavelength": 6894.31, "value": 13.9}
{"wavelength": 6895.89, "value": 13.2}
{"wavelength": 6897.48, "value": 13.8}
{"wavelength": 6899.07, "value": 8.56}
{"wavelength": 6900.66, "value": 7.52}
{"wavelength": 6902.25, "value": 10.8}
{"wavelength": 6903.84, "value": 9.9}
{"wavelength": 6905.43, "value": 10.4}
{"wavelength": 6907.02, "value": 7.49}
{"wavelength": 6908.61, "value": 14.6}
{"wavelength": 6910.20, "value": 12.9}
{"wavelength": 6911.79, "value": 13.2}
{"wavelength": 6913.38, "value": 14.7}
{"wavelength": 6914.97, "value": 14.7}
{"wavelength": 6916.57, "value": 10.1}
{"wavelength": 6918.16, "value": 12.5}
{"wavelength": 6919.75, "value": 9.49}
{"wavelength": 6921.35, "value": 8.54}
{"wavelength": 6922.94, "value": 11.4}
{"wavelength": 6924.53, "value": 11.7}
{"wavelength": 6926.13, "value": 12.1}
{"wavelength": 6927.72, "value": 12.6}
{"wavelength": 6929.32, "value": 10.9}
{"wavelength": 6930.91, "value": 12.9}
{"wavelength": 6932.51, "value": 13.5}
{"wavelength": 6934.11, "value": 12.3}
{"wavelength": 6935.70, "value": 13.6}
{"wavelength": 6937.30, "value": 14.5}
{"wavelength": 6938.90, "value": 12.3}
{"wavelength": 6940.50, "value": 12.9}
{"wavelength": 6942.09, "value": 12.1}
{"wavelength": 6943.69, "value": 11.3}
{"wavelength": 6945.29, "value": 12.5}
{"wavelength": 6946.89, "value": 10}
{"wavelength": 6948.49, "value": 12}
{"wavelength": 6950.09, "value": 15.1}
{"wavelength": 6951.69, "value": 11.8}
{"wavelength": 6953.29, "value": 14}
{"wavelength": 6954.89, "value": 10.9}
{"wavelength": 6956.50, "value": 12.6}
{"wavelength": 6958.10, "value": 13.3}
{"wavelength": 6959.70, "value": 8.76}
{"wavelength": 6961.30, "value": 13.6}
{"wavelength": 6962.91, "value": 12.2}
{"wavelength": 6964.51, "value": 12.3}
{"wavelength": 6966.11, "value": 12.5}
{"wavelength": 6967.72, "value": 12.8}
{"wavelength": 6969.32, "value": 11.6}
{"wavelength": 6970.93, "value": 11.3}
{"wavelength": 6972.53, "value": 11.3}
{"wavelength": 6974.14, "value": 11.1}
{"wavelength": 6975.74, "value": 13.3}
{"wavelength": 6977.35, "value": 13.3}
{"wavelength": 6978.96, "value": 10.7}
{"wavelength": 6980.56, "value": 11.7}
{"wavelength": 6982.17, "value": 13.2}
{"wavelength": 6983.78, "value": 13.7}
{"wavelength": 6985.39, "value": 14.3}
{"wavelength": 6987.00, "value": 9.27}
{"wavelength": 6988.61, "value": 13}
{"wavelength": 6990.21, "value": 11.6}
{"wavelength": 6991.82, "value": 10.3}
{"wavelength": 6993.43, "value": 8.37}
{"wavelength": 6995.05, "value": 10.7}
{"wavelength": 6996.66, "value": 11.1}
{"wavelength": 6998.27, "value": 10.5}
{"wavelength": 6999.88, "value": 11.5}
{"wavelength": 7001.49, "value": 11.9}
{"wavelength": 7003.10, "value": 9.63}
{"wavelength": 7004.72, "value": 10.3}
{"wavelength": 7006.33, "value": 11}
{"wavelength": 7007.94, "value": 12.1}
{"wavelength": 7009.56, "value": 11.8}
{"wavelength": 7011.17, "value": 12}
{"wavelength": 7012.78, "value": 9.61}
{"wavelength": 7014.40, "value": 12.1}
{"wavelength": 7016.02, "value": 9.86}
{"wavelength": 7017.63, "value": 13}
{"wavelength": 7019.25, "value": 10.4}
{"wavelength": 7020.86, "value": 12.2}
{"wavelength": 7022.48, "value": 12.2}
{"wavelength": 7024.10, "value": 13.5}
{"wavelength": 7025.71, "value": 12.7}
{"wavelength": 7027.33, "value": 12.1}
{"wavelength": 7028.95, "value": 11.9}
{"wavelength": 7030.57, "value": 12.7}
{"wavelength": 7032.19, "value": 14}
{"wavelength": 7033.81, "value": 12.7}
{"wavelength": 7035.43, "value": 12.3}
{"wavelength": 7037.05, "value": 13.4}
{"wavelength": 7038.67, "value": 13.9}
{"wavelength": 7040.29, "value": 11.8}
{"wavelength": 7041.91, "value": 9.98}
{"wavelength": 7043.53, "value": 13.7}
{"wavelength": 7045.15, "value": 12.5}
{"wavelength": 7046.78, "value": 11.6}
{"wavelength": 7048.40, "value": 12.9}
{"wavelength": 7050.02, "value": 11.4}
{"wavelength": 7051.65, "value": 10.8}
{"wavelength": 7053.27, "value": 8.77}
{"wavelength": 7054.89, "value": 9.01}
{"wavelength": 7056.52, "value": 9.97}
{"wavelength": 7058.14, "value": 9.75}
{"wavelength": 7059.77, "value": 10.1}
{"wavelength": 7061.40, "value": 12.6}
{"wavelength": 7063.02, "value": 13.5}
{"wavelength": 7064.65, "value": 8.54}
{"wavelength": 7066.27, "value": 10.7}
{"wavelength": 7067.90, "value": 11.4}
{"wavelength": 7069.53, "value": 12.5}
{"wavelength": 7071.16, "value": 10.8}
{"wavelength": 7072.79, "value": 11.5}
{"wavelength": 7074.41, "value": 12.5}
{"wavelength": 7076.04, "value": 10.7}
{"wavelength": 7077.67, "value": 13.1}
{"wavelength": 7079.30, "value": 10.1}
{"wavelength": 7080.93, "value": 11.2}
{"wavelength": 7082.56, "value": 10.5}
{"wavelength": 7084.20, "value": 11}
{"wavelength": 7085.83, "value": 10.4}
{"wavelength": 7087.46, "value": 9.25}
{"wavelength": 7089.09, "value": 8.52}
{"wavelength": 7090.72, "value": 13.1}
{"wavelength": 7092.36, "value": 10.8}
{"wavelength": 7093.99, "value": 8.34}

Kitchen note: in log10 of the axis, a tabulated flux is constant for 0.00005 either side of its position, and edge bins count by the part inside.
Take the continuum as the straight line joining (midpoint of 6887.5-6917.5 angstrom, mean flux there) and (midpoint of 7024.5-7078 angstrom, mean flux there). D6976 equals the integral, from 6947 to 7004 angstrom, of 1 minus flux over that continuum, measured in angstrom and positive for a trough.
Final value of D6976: 0.75 angstrom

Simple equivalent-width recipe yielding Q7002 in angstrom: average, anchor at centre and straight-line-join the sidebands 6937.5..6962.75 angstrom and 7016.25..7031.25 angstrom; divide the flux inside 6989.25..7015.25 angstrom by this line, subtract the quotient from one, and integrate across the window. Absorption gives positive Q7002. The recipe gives 2.8 angstrom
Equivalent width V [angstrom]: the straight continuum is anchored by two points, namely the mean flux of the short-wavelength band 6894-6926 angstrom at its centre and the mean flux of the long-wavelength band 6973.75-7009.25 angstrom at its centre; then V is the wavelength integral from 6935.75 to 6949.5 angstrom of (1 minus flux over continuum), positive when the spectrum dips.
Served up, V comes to -1.0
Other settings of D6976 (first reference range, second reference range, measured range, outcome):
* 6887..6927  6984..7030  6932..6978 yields -2.6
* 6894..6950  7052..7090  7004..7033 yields -1.9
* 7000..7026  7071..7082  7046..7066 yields 1.2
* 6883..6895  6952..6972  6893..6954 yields 4.9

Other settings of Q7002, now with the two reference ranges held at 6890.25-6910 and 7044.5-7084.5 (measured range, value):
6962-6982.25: -1.52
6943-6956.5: -1.17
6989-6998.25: 0.54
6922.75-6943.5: -2.28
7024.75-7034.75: -1.39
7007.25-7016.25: -0.13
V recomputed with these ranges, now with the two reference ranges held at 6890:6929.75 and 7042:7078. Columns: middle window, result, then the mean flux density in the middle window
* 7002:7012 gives 0.2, 11.2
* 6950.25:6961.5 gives -0.7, 12.2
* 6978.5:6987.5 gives -0.7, 12.3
